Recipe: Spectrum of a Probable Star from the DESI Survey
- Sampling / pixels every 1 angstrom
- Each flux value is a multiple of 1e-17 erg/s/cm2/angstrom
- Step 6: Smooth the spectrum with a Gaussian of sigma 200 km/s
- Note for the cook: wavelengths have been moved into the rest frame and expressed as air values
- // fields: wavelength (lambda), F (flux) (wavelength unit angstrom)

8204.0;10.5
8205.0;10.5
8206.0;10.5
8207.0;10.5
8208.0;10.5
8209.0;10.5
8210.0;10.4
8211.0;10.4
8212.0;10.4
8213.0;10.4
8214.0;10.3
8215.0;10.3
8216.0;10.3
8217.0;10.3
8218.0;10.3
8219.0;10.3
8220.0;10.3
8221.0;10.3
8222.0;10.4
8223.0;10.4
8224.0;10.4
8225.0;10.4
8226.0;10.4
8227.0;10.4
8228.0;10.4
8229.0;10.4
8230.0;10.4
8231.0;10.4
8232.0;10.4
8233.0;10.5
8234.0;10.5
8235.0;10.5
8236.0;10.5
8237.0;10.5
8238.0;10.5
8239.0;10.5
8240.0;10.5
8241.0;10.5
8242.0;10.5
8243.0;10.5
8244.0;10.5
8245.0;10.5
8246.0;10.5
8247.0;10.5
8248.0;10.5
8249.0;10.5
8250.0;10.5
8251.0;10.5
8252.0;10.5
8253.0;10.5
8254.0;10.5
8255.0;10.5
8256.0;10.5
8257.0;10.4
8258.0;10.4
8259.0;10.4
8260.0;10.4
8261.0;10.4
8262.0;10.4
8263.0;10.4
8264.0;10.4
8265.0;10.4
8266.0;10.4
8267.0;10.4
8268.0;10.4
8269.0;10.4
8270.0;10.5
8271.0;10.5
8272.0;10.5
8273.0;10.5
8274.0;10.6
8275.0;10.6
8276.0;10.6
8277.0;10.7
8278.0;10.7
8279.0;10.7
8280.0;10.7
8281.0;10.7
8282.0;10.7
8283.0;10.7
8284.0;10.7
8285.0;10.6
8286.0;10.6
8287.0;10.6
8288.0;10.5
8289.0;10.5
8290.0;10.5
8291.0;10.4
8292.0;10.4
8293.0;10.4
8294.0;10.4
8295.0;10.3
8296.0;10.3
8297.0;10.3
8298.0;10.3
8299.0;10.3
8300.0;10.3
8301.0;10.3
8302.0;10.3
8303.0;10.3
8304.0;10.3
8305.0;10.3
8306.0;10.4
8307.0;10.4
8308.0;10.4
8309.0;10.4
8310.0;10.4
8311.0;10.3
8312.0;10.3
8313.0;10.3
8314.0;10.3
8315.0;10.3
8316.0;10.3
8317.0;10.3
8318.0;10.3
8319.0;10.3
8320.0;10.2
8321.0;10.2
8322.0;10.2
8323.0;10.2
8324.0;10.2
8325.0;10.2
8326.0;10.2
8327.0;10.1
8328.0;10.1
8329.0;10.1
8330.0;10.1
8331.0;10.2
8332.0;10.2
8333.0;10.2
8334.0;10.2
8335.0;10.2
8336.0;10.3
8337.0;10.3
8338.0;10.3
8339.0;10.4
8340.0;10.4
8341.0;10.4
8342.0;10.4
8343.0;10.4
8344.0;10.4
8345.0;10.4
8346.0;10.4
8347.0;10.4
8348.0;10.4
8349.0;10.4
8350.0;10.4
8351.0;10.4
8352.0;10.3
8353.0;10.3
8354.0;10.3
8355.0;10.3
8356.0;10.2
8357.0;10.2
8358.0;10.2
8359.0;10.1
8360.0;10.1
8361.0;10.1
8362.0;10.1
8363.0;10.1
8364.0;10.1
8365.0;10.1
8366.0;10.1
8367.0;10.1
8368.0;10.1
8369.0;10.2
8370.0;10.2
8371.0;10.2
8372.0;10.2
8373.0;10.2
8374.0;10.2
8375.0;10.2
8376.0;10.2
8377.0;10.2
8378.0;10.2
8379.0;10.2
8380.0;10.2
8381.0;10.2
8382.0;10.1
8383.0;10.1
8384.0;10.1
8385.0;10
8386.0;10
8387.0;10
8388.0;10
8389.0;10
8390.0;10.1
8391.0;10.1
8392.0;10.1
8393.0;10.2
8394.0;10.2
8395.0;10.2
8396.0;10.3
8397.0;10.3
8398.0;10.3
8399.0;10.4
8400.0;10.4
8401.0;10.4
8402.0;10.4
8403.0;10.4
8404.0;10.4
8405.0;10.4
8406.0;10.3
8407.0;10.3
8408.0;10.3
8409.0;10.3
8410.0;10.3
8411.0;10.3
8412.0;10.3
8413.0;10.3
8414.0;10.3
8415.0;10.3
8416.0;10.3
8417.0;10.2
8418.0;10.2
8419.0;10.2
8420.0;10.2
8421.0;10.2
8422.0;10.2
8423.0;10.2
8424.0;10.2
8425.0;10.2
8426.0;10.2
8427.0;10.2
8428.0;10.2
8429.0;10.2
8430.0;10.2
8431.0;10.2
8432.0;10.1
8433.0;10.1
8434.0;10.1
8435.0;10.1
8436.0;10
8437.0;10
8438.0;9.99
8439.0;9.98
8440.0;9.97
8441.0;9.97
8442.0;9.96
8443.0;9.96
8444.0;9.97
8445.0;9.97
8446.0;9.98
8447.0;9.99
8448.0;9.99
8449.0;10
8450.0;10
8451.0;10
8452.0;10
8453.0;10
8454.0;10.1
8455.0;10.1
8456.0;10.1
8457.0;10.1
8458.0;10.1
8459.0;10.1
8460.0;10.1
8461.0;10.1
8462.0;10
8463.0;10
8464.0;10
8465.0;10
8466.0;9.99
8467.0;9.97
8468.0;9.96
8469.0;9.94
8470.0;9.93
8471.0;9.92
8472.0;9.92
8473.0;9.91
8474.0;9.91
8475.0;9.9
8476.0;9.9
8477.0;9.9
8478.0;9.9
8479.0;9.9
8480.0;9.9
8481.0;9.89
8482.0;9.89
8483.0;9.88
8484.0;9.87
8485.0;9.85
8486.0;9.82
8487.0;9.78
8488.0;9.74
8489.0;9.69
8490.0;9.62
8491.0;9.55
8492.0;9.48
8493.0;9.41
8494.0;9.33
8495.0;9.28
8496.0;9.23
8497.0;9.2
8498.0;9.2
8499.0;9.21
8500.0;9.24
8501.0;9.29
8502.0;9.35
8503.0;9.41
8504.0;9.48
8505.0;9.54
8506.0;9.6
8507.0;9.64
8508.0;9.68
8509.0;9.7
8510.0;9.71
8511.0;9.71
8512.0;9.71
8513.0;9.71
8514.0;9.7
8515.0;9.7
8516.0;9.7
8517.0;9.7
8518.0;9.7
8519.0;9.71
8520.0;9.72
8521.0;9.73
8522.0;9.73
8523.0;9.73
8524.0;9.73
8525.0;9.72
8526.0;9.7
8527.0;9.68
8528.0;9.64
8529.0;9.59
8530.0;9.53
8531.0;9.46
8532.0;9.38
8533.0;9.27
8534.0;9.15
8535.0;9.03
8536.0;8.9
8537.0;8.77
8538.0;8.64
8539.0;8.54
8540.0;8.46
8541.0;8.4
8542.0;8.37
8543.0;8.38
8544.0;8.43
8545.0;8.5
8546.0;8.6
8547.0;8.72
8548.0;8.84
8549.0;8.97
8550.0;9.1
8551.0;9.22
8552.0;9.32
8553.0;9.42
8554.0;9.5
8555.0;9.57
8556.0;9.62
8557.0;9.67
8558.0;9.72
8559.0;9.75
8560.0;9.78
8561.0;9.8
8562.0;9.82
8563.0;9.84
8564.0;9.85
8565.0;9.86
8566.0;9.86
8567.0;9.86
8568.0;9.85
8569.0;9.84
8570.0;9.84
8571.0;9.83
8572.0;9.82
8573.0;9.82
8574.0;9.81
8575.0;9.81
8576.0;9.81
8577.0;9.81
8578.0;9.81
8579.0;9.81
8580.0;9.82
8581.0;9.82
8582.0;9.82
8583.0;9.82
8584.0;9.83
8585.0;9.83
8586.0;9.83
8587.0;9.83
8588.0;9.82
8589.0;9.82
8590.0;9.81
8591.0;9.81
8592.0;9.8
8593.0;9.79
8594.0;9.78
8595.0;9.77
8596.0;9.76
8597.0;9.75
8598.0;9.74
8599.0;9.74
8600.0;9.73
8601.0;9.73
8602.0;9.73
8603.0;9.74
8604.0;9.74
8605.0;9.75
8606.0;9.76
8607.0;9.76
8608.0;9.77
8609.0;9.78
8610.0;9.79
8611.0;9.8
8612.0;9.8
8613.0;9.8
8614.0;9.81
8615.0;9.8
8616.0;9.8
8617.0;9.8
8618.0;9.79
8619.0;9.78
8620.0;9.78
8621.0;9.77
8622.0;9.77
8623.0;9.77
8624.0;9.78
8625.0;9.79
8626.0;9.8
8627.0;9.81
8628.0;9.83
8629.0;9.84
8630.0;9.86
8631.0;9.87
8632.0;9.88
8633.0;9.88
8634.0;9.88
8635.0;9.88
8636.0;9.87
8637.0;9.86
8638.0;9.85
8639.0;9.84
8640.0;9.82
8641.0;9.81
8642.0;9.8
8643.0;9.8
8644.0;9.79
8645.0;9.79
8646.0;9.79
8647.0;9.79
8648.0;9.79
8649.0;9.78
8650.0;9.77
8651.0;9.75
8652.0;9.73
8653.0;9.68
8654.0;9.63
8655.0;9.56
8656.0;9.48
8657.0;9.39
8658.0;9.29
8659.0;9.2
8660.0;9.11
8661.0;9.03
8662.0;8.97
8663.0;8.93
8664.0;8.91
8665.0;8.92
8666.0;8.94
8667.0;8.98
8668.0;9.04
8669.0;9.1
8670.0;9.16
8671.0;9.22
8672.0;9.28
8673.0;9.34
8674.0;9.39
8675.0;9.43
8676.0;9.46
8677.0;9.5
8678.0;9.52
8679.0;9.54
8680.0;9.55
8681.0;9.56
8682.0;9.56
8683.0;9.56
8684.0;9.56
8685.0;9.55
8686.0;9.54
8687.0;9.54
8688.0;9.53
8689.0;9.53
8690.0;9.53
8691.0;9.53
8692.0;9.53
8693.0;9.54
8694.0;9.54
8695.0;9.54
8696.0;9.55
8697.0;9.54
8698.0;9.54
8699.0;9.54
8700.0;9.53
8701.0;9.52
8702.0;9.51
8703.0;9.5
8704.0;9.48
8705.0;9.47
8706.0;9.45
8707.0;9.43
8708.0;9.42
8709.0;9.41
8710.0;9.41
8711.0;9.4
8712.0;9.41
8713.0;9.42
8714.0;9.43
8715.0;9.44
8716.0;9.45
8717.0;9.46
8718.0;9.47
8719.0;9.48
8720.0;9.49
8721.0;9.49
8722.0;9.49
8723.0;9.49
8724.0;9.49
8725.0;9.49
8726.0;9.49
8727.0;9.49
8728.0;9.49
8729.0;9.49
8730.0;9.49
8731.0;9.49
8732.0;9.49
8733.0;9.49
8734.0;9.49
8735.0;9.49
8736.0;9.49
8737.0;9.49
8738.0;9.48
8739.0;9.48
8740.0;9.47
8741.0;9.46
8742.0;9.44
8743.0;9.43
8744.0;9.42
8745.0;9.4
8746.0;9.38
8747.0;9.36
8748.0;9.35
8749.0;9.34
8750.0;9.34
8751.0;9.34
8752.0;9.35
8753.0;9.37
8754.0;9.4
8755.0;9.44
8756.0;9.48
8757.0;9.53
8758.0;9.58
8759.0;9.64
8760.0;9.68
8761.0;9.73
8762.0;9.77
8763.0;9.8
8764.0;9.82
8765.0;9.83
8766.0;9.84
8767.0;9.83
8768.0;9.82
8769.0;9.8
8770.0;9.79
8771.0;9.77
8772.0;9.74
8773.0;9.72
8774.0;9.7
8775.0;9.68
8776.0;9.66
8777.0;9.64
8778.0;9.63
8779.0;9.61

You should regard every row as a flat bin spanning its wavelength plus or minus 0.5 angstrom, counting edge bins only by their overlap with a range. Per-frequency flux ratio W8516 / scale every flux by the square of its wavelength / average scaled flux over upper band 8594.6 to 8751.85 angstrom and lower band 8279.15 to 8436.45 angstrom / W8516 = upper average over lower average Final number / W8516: 1.0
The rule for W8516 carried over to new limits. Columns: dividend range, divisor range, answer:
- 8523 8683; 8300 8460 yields 0.99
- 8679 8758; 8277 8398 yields 1.01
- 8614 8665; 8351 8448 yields 1.01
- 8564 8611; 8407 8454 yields 1.00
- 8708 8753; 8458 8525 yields 1.03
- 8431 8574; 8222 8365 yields 0.98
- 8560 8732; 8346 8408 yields 1.00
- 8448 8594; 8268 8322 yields 0.97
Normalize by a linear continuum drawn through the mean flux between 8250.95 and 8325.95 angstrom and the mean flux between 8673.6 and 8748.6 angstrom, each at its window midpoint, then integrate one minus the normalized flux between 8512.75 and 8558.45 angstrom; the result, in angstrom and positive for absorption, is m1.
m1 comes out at 2.8 angstrom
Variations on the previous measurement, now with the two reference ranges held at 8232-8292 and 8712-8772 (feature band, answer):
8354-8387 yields 0.4 angstrom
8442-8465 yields 0.2 angstrom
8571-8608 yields 0.2 angstrom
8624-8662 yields 0.1 angstrom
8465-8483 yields 0.3 angstrom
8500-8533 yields 1.2 angstrom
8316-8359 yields 0.3 angstrom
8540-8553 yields 1.5 angstrom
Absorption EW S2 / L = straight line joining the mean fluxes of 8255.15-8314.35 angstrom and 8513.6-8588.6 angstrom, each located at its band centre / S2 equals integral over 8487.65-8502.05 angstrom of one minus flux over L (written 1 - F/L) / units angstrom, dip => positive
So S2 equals 0.45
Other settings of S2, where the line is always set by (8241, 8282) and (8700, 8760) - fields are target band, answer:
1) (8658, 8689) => 0.91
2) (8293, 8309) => 0.13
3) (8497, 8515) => 0.79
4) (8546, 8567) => 0.74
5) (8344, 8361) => 0.00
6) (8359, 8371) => 0.18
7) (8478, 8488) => 0.15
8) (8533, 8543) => 1.19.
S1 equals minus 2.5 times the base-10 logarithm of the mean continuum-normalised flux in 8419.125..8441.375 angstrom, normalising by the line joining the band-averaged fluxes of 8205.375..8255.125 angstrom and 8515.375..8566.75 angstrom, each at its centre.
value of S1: -0.04 mag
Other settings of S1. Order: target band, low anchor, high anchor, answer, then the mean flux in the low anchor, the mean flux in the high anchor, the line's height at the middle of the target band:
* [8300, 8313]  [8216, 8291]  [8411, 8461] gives 0.00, 10.5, 10.1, 10.4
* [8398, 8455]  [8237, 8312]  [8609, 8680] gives -0.01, 10.5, 9.6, 10.1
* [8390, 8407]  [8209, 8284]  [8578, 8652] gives -0.01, 10.5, 9.8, 10.2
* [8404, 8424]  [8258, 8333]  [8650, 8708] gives -0.02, 10.4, 9.41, 10.1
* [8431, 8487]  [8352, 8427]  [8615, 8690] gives 0.01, 10.2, 9.58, 10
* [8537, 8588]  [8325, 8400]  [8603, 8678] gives 0.04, 10.2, 9.61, 9.78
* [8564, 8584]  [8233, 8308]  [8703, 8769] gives 0.00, 10.5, 9.5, 9.84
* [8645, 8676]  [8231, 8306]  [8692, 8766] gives 0.03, 10.5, 9.49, 9.64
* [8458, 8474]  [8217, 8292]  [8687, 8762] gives 0.00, 10.5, 9.48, 10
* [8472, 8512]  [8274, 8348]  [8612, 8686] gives 0.04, 10.4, 9.59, 9.95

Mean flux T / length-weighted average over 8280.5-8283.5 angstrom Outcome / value 10.7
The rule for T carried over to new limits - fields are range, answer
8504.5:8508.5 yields 9.62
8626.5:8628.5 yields 9.82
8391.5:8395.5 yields 10.2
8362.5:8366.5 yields 10.1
